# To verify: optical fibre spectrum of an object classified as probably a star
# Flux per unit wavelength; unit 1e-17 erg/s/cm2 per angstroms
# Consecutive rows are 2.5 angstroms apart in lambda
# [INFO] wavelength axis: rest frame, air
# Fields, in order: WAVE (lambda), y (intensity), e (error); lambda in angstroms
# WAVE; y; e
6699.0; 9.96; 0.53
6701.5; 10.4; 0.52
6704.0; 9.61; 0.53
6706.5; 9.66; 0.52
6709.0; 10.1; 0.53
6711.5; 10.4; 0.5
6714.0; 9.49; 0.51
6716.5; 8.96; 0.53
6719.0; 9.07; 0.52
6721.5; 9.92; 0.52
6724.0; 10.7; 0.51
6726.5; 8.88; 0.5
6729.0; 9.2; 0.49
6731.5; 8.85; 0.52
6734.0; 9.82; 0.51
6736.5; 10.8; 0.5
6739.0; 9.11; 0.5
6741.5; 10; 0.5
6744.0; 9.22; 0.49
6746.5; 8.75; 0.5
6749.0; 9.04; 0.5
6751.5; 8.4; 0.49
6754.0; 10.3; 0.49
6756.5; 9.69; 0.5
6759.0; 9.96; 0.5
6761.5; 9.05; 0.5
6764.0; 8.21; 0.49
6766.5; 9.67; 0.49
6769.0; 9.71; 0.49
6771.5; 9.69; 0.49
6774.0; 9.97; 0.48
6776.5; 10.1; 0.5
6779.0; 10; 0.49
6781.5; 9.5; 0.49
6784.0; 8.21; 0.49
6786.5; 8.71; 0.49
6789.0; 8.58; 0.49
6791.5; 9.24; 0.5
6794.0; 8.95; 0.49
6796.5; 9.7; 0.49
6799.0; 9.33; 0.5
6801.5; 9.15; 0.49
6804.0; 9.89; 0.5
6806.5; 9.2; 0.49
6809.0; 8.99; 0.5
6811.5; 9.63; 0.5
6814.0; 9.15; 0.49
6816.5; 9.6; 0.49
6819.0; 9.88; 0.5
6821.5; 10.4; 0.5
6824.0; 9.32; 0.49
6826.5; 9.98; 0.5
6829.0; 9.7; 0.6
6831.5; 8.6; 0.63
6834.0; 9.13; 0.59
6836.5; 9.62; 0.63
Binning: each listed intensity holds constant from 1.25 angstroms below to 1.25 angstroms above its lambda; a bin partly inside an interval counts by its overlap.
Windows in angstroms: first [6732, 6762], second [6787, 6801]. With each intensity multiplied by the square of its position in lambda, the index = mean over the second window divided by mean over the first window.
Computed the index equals 1.0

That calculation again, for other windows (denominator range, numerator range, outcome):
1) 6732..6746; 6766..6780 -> 1.03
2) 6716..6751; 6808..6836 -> 1.03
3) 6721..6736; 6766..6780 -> 1.04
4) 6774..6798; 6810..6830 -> 1.06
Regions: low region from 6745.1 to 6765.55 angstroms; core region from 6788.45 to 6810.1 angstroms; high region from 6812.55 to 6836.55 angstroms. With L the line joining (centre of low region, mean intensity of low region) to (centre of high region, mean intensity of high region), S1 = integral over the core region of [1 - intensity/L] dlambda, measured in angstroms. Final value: 0.4 angstroms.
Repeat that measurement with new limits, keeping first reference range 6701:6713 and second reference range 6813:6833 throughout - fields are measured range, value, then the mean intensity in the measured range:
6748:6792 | 1.95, 9.34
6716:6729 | 0.57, 9.51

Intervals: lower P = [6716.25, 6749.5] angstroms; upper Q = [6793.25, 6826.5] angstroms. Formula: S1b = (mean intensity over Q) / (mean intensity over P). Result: 1.00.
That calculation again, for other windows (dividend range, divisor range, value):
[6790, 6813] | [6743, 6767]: 1.01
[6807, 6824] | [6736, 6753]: 1.03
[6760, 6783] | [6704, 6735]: 0.99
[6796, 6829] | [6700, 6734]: 0.99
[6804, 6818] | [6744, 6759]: 1.01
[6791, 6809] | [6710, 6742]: 0.97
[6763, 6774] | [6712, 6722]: 1.00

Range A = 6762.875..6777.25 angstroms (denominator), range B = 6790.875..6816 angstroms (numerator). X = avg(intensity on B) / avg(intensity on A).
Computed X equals 0.98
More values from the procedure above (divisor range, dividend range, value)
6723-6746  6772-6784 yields 1.01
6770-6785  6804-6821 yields 0.99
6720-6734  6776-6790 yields 0.96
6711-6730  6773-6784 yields 1.02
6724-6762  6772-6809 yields 0.99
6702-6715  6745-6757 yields 0.93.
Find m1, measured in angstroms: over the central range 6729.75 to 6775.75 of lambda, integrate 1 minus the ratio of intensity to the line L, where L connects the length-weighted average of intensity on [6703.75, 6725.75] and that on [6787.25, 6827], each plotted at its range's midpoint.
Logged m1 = 0.7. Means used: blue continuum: 9.75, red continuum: 9.42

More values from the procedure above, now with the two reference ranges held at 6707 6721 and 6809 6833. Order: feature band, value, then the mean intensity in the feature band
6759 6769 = 0.4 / 9.19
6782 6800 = 1.1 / 8.98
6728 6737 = 0.0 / 9.59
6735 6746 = -0.1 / 9.71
